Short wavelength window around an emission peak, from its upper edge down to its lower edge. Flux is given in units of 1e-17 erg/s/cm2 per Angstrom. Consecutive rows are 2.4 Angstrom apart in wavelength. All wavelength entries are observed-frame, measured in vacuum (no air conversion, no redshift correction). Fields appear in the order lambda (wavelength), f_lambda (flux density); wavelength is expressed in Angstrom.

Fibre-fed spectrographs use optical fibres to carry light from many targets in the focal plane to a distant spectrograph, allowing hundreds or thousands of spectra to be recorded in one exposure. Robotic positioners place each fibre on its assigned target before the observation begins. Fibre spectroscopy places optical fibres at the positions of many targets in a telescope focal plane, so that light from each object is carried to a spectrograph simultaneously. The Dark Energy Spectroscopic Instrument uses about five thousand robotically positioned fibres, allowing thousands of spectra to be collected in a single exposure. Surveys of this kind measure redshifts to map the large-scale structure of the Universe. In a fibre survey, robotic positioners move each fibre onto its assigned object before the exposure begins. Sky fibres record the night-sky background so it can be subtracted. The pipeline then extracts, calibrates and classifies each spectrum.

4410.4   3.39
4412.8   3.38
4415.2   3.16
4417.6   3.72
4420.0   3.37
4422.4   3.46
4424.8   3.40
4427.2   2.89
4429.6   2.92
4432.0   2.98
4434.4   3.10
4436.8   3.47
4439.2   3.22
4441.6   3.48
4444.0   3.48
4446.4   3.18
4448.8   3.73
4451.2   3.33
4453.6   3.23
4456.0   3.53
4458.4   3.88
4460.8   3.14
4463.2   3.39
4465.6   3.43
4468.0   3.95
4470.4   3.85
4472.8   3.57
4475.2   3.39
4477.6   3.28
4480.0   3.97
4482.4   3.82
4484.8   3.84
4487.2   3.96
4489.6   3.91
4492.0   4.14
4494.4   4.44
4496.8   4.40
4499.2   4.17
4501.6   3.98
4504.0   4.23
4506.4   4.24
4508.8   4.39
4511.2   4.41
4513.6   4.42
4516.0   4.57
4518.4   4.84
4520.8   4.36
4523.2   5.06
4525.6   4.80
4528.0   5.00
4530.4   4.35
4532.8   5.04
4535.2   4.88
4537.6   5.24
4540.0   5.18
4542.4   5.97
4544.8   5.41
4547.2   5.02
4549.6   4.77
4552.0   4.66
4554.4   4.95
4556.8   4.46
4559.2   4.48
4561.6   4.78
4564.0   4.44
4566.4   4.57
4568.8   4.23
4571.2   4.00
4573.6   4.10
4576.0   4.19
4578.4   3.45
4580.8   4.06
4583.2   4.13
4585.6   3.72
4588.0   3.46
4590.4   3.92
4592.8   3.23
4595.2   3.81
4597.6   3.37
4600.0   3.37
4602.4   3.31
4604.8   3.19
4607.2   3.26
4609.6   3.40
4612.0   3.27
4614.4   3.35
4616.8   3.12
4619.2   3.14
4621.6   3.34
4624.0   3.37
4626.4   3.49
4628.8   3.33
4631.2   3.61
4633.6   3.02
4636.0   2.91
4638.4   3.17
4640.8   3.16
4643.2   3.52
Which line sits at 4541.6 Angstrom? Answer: C III] 1909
